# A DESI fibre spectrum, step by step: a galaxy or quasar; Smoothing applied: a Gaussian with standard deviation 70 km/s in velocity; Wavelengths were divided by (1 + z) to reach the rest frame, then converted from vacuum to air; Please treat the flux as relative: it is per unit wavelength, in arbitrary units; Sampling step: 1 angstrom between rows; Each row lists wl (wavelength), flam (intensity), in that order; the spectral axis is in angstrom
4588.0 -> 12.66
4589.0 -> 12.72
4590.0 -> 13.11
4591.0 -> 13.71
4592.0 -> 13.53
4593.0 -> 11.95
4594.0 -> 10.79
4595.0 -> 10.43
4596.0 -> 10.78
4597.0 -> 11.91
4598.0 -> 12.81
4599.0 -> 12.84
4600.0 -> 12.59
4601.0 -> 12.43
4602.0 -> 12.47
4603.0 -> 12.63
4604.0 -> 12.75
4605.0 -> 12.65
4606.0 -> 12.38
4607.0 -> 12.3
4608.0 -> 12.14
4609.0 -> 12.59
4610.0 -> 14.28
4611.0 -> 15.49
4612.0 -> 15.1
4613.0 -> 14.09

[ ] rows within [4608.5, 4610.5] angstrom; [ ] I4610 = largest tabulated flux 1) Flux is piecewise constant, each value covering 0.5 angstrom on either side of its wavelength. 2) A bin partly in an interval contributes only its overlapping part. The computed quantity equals 14.28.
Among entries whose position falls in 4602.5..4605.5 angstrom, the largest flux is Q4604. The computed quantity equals 12.75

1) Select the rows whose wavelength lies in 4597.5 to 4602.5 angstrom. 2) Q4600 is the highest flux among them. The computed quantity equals 12.84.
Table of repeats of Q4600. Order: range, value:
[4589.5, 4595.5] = 13.71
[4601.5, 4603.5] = 12.63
